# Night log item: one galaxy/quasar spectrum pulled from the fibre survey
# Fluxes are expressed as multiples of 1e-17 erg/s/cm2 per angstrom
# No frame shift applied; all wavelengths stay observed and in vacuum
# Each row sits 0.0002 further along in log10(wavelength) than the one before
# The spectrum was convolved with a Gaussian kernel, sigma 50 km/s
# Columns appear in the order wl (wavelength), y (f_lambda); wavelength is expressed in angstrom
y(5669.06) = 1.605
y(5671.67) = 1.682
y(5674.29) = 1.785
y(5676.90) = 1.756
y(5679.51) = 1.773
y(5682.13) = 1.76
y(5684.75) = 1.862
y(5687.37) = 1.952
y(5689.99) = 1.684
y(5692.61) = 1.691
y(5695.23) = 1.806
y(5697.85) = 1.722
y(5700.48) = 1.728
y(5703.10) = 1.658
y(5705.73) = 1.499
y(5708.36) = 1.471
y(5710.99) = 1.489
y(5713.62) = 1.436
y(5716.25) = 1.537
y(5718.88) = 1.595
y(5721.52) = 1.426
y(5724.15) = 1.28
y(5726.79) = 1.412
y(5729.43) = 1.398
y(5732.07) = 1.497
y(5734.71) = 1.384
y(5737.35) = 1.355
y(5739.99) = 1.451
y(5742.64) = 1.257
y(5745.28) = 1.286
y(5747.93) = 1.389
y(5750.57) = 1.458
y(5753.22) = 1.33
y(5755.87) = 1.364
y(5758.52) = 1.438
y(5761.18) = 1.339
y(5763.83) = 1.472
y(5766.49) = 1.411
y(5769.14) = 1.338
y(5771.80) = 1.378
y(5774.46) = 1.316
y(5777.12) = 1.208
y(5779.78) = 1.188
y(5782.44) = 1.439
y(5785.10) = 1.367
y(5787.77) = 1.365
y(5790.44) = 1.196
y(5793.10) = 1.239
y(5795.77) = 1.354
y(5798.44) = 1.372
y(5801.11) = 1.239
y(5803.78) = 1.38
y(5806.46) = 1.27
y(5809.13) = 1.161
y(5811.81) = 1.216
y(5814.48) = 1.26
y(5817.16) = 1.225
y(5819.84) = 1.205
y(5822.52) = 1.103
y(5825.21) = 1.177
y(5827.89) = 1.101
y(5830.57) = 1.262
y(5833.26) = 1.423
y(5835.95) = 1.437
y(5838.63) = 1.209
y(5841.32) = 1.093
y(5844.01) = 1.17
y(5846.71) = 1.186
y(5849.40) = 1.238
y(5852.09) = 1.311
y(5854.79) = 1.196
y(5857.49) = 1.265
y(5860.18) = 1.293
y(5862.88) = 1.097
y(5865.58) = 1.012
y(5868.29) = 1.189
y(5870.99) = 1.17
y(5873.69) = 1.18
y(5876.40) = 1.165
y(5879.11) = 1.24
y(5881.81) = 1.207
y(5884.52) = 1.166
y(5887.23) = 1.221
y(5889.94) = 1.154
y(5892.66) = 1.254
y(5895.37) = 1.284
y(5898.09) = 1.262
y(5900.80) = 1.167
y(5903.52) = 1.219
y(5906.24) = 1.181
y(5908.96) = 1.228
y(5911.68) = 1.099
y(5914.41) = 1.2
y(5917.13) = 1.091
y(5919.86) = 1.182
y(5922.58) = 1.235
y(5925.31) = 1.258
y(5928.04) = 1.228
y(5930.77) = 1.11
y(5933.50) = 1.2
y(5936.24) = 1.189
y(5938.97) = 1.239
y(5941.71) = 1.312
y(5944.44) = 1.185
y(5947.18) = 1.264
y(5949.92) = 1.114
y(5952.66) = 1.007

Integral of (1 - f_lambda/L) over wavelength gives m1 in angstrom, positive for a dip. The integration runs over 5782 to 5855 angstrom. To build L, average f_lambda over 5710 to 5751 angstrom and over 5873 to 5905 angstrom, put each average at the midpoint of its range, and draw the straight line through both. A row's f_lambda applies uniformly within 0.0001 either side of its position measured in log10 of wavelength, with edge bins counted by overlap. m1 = 2.6 angstrom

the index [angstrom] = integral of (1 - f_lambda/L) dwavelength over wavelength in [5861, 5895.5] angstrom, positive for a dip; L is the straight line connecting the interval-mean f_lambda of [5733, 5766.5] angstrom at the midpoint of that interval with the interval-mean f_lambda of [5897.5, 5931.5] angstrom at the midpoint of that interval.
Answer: 1.5 angstrom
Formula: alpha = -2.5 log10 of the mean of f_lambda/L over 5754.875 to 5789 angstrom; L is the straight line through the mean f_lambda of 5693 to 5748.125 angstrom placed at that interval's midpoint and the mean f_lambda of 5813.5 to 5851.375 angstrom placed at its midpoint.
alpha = 0.01 mag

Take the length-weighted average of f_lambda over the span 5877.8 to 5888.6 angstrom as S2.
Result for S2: 1.21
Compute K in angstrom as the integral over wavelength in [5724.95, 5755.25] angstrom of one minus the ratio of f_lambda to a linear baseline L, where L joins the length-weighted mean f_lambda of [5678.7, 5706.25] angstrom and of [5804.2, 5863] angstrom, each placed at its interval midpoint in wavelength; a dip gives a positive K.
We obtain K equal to 3.7 angstrom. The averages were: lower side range 1.75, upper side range 1.23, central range 1.38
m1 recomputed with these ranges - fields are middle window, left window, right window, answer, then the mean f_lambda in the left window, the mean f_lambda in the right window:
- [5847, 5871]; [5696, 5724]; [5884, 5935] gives 1.7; 1.55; 1.2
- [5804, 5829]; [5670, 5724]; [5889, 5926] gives 3.5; 1.66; 1.2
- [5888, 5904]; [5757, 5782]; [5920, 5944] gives 0.3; 1.35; 1.22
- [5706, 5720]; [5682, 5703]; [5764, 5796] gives 1.3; 1.77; 1.32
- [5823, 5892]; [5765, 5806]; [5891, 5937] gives 2.5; 1.32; 1.2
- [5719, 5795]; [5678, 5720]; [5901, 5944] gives 9.1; 1.67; 1.2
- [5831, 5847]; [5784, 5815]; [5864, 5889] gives -0.4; 1.28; 1.17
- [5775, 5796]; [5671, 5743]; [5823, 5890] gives 1.4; 1.59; 1.21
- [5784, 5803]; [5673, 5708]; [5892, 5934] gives 2.3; 1.74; 1.2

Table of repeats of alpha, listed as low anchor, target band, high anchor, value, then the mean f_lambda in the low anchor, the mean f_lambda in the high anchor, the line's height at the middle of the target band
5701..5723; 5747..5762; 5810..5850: 0.02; 1.52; 1.22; 1.41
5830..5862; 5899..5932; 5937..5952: 0.04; 1.25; 1.21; 1.22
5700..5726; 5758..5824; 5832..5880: 0.04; 1.5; 1.21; 1.35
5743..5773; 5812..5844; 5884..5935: 0.06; 1.38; 1.2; 1.29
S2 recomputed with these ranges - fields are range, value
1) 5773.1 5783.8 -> 1.29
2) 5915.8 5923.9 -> 1.17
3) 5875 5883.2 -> 1.2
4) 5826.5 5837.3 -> 1.31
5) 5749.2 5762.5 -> 1.39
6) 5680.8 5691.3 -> 1.81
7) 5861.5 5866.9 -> 1.06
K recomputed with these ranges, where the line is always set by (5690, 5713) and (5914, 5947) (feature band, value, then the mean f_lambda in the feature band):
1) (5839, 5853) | 1.7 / 1.2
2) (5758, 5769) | 0.8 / 1.4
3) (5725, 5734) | 0.9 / 1.42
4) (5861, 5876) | 2.1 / 1.14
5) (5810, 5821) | 1.5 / 1.22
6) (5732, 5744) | 1.4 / 1.38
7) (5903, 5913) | 0.5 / 1.18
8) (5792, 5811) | 2.1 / 1.29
